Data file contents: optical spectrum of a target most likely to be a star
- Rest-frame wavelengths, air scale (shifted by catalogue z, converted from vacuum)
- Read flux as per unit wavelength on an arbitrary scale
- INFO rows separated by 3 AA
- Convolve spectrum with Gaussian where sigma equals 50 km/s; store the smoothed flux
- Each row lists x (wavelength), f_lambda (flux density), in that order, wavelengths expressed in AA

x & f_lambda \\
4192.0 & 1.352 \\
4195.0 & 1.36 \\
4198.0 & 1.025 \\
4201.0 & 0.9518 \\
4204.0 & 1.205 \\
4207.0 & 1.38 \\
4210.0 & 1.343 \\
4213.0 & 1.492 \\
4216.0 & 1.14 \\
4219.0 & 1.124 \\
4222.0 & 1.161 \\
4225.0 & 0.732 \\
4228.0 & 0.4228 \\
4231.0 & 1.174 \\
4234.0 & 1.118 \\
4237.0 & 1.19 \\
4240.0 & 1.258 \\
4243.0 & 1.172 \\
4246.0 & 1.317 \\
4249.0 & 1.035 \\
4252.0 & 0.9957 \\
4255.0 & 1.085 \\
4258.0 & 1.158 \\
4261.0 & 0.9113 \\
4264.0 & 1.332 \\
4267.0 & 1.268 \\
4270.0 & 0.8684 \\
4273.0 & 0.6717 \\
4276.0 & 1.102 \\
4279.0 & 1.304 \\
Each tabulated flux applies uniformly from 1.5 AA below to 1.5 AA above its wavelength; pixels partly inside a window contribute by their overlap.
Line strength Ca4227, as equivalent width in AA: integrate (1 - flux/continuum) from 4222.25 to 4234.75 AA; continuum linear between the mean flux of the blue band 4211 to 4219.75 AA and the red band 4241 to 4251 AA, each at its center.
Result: 3.6 AA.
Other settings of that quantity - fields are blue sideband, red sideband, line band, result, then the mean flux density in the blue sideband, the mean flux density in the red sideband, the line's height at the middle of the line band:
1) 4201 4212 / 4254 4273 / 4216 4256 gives 3.4 AA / 1.27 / 1.07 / 1.17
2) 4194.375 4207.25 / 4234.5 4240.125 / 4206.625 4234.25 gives 1.8 AA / 1.15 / 1.2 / 1.18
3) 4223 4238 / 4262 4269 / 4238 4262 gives -0.6 AA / 0.926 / 1.24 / 1.1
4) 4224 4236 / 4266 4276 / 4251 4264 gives -2.1 AA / 0.881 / 0.944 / 0.923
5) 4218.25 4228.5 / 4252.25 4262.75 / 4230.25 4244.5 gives -3.5 AA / 0.883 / 1.05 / 0.952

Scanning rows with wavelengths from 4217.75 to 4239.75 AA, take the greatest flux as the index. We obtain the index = 1.19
